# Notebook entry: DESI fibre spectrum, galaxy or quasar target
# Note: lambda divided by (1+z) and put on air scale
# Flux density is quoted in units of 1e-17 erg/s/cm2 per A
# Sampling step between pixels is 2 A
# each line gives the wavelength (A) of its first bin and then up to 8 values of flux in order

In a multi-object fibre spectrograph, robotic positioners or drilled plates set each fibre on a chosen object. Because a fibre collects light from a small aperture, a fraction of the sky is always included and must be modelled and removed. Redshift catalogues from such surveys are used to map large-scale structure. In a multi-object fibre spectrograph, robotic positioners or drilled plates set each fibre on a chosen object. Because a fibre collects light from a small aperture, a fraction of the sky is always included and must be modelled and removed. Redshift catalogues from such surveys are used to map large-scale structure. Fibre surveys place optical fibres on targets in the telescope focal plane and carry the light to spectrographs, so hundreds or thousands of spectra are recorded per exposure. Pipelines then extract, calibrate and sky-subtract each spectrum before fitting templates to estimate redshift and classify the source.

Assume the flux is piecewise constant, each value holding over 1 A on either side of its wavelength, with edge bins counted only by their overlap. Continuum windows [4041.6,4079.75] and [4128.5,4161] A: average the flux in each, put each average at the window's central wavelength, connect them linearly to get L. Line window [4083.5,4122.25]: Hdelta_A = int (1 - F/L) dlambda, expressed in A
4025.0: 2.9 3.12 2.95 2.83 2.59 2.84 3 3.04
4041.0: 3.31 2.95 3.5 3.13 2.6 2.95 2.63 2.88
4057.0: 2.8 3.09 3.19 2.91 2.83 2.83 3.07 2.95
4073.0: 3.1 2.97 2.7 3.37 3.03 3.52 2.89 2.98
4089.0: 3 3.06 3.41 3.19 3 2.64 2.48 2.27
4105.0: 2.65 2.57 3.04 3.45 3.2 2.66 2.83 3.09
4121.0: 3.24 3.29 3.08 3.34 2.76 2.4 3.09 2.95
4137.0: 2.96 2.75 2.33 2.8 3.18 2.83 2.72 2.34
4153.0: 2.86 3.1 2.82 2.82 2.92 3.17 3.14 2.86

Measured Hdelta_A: -0.73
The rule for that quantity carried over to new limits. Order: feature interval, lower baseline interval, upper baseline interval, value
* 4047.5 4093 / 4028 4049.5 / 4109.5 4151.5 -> -0.3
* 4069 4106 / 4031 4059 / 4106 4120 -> 0.1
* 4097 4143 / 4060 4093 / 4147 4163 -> 0.8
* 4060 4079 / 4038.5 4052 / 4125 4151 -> 0.2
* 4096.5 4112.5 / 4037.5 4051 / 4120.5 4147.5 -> 1.1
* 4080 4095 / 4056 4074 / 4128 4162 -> -1.1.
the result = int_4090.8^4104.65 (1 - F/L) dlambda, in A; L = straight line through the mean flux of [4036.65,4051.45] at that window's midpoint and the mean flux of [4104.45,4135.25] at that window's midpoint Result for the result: 0.8 A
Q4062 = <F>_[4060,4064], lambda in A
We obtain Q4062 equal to 3.05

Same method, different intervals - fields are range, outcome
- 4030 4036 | 2.75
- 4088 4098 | 3.13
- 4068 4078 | 2.96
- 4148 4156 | 2.75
